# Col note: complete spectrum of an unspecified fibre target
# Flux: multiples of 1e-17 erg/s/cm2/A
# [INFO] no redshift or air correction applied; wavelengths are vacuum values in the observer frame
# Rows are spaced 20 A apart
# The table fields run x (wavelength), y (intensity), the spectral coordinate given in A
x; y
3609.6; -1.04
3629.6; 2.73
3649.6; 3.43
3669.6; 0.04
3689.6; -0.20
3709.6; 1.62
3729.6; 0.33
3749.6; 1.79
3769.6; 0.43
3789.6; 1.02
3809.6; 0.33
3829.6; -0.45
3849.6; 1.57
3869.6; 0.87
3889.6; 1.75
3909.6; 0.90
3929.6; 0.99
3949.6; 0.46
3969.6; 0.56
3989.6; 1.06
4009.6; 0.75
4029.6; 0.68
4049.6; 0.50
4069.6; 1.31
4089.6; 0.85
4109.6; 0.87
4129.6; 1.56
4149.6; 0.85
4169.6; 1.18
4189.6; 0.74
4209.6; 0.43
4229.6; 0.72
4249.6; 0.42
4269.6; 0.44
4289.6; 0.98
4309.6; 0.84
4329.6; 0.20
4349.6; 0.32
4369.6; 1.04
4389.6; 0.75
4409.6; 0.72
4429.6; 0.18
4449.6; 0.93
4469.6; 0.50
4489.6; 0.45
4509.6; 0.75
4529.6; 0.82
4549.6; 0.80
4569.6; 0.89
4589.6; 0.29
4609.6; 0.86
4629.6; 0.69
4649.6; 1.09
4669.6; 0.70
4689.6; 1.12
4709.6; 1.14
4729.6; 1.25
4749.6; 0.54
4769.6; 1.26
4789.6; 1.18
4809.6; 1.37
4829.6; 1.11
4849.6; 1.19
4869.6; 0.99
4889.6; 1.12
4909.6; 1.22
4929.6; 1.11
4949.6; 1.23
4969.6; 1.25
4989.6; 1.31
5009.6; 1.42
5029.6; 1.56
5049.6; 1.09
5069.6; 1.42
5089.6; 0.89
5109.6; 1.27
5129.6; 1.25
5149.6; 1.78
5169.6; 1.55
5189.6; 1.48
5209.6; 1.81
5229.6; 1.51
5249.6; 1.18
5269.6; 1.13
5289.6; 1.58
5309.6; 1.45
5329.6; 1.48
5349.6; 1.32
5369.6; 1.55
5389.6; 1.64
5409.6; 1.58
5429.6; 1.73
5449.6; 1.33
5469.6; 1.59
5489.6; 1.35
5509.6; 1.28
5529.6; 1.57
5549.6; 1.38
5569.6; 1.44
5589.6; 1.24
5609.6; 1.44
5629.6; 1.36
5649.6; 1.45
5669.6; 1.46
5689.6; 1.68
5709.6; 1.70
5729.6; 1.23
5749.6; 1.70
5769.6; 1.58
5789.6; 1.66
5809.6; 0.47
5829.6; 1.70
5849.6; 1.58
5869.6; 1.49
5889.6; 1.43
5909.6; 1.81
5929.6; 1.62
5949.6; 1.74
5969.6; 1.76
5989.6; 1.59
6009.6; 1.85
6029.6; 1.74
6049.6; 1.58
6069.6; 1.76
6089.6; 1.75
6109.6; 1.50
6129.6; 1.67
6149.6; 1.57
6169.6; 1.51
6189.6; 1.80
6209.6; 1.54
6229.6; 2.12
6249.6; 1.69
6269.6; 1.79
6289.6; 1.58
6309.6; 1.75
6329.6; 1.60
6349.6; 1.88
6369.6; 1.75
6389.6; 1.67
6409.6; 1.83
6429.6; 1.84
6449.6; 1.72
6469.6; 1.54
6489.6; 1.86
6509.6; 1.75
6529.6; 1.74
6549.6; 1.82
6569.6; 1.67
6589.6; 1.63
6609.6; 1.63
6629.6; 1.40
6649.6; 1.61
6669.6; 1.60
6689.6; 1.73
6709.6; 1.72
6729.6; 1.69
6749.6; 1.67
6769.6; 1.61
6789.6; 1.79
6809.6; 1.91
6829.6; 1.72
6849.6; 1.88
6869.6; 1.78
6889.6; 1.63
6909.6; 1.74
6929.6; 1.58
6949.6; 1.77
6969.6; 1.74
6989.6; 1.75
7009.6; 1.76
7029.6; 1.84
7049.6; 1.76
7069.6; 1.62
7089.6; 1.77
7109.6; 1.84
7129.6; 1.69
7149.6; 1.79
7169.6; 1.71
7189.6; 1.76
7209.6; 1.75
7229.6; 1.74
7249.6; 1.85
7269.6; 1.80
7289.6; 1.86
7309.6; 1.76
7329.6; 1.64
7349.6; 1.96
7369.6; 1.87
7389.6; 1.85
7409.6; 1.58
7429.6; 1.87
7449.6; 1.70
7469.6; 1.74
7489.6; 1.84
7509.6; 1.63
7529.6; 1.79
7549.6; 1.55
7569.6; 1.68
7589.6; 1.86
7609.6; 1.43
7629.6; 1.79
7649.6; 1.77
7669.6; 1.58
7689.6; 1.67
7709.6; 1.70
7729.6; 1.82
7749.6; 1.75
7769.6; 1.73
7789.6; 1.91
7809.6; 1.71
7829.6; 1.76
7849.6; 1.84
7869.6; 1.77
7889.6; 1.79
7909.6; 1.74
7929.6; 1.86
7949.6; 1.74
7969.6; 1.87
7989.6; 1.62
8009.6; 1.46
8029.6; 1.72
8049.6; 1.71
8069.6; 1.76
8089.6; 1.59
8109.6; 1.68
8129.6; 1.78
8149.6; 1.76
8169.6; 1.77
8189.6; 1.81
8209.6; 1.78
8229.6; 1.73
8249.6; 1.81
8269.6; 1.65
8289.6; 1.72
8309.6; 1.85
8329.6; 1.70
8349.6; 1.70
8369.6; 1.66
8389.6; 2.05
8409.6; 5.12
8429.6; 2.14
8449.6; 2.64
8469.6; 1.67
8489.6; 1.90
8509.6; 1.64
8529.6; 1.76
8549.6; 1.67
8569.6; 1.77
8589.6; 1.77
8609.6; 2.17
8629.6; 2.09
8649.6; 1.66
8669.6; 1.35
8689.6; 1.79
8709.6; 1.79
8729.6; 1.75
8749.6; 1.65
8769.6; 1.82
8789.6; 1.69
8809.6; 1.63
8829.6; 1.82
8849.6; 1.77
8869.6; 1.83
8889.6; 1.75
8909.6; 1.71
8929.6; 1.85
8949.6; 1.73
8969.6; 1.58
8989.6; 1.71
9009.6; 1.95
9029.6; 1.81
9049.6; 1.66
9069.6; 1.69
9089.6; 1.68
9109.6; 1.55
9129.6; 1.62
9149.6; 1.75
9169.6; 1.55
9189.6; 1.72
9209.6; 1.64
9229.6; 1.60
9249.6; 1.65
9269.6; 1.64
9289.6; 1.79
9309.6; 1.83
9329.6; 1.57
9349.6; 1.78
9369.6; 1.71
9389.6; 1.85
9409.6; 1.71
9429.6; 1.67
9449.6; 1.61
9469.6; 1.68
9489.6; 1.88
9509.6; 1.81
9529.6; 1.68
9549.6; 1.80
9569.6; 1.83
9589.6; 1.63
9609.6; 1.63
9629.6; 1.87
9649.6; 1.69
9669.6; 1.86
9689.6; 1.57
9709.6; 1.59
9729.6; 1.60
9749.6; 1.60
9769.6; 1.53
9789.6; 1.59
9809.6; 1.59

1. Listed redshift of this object 0.282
